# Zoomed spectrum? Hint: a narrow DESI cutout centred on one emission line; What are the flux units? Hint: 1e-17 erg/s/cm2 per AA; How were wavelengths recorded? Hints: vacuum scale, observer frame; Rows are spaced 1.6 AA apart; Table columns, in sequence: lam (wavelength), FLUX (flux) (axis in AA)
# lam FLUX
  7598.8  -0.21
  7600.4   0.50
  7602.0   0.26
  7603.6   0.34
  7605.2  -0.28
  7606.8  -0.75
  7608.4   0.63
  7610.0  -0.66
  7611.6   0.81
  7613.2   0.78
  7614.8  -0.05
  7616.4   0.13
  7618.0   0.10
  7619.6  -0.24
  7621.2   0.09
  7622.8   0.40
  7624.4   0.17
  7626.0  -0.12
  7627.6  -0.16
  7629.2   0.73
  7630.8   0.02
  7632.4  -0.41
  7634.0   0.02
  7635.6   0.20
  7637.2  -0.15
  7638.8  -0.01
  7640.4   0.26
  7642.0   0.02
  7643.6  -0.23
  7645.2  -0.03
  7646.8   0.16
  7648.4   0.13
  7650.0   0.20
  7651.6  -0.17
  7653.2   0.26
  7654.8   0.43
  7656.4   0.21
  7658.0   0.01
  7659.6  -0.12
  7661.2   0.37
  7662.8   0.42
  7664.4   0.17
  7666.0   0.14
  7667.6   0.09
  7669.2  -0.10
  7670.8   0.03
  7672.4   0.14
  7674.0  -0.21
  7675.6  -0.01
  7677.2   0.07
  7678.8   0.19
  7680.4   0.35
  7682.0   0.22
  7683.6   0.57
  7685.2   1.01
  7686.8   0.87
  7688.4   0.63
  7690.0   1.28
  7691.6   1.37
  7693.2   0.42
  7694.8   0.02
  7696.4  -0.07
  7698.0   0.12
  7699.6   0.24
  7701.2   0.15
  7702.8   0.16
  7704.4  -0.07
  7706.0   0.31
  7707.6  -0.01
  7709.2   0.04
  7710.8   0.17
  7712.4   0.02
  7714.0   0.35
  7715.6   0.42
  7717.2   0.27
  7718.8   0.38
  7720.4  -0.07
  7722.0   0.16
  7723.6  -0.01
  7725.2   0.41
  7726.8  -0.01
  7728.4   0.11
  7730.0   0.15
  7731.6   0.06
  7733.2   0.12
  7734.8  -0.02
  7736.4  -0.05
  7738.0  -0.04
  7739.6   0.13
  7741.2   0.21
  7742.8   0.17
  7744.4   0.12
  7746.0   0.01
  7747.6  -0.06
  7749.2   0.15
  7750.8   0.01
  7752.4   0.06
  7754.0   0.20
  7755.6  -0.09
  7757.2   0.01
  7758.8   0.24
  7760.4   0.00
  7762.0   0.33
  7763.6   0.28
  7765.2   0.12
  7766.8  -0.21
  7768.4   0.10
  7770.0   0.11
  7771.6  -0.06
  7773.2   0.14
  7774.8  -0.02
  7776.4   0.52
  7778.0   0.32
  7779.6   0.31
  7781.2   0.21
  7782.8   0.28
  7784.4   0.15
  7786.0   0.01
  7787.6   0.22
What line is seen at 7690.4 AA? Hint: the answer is [O II] 3727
